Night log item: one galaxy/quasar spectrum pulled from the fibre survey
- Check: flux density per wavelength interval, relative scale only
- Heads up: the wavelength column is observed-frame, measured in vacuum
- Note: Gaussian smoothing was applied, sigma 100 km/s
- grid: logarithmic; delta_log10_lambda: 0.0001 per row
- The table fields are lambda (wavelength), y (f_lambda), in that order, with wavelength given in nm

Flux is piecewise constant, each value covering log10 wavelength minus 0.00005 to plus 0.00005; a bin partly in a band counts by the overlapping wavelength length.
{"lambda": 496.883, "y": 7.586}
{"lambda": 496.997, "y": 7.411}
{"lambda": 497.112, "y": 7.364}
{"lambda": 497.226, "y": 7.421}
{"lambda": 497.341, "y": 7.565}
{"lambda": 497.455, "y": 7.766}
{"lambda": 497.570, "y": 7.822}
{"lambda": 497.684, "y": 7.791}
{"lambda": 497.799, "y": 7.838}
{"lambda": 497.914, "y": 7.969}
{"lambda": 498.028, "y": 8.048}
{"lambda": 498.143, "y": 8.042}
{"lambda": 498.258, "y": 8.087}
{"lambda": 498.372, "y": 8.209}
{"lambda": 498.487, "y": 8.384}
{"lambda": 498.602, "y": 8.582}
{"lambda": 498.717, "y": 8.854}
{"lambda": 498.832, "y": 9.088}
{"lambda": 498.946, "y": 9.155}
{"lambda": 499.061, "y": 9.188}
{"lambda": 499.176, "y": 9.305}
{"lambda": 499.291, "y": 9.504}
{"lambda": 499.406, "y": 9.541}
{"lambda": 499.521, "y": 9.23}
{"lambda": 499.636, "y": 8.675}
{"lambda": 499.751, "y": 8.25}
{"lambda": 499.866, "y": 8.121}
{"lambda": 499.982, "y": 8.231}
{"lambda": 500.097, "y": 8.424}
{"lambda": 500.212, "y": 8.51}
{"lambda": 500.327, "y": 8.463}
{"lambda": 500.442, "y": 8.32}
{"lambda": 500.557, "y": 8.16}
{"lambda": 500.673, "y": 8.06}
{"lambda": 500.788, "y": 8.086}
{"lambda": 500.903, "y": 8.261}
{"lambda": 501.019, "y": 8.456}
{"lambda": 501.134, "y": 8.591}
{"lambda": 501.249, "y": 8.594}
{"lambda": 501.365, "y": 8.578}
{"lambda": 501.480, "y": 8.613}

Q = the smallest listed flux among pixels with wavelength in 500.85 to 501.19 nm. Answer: 8.261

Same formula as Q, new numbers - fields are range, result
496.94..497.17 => 7.364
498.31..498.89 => 8.209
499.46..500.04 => 8.121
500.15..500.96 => 8.06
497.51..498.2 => 7.791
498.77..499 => 9.088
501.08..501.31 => 8.591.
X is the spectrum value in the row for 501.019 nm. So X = 8.456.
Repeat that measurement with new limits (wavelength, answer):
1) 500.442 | 8.32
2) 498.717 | 8.854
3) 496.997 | 7.411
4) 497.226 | 7.421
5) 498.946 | 9.155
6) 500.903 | 8.261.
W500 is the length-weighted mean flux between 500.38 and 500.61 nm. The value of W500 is 8.26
